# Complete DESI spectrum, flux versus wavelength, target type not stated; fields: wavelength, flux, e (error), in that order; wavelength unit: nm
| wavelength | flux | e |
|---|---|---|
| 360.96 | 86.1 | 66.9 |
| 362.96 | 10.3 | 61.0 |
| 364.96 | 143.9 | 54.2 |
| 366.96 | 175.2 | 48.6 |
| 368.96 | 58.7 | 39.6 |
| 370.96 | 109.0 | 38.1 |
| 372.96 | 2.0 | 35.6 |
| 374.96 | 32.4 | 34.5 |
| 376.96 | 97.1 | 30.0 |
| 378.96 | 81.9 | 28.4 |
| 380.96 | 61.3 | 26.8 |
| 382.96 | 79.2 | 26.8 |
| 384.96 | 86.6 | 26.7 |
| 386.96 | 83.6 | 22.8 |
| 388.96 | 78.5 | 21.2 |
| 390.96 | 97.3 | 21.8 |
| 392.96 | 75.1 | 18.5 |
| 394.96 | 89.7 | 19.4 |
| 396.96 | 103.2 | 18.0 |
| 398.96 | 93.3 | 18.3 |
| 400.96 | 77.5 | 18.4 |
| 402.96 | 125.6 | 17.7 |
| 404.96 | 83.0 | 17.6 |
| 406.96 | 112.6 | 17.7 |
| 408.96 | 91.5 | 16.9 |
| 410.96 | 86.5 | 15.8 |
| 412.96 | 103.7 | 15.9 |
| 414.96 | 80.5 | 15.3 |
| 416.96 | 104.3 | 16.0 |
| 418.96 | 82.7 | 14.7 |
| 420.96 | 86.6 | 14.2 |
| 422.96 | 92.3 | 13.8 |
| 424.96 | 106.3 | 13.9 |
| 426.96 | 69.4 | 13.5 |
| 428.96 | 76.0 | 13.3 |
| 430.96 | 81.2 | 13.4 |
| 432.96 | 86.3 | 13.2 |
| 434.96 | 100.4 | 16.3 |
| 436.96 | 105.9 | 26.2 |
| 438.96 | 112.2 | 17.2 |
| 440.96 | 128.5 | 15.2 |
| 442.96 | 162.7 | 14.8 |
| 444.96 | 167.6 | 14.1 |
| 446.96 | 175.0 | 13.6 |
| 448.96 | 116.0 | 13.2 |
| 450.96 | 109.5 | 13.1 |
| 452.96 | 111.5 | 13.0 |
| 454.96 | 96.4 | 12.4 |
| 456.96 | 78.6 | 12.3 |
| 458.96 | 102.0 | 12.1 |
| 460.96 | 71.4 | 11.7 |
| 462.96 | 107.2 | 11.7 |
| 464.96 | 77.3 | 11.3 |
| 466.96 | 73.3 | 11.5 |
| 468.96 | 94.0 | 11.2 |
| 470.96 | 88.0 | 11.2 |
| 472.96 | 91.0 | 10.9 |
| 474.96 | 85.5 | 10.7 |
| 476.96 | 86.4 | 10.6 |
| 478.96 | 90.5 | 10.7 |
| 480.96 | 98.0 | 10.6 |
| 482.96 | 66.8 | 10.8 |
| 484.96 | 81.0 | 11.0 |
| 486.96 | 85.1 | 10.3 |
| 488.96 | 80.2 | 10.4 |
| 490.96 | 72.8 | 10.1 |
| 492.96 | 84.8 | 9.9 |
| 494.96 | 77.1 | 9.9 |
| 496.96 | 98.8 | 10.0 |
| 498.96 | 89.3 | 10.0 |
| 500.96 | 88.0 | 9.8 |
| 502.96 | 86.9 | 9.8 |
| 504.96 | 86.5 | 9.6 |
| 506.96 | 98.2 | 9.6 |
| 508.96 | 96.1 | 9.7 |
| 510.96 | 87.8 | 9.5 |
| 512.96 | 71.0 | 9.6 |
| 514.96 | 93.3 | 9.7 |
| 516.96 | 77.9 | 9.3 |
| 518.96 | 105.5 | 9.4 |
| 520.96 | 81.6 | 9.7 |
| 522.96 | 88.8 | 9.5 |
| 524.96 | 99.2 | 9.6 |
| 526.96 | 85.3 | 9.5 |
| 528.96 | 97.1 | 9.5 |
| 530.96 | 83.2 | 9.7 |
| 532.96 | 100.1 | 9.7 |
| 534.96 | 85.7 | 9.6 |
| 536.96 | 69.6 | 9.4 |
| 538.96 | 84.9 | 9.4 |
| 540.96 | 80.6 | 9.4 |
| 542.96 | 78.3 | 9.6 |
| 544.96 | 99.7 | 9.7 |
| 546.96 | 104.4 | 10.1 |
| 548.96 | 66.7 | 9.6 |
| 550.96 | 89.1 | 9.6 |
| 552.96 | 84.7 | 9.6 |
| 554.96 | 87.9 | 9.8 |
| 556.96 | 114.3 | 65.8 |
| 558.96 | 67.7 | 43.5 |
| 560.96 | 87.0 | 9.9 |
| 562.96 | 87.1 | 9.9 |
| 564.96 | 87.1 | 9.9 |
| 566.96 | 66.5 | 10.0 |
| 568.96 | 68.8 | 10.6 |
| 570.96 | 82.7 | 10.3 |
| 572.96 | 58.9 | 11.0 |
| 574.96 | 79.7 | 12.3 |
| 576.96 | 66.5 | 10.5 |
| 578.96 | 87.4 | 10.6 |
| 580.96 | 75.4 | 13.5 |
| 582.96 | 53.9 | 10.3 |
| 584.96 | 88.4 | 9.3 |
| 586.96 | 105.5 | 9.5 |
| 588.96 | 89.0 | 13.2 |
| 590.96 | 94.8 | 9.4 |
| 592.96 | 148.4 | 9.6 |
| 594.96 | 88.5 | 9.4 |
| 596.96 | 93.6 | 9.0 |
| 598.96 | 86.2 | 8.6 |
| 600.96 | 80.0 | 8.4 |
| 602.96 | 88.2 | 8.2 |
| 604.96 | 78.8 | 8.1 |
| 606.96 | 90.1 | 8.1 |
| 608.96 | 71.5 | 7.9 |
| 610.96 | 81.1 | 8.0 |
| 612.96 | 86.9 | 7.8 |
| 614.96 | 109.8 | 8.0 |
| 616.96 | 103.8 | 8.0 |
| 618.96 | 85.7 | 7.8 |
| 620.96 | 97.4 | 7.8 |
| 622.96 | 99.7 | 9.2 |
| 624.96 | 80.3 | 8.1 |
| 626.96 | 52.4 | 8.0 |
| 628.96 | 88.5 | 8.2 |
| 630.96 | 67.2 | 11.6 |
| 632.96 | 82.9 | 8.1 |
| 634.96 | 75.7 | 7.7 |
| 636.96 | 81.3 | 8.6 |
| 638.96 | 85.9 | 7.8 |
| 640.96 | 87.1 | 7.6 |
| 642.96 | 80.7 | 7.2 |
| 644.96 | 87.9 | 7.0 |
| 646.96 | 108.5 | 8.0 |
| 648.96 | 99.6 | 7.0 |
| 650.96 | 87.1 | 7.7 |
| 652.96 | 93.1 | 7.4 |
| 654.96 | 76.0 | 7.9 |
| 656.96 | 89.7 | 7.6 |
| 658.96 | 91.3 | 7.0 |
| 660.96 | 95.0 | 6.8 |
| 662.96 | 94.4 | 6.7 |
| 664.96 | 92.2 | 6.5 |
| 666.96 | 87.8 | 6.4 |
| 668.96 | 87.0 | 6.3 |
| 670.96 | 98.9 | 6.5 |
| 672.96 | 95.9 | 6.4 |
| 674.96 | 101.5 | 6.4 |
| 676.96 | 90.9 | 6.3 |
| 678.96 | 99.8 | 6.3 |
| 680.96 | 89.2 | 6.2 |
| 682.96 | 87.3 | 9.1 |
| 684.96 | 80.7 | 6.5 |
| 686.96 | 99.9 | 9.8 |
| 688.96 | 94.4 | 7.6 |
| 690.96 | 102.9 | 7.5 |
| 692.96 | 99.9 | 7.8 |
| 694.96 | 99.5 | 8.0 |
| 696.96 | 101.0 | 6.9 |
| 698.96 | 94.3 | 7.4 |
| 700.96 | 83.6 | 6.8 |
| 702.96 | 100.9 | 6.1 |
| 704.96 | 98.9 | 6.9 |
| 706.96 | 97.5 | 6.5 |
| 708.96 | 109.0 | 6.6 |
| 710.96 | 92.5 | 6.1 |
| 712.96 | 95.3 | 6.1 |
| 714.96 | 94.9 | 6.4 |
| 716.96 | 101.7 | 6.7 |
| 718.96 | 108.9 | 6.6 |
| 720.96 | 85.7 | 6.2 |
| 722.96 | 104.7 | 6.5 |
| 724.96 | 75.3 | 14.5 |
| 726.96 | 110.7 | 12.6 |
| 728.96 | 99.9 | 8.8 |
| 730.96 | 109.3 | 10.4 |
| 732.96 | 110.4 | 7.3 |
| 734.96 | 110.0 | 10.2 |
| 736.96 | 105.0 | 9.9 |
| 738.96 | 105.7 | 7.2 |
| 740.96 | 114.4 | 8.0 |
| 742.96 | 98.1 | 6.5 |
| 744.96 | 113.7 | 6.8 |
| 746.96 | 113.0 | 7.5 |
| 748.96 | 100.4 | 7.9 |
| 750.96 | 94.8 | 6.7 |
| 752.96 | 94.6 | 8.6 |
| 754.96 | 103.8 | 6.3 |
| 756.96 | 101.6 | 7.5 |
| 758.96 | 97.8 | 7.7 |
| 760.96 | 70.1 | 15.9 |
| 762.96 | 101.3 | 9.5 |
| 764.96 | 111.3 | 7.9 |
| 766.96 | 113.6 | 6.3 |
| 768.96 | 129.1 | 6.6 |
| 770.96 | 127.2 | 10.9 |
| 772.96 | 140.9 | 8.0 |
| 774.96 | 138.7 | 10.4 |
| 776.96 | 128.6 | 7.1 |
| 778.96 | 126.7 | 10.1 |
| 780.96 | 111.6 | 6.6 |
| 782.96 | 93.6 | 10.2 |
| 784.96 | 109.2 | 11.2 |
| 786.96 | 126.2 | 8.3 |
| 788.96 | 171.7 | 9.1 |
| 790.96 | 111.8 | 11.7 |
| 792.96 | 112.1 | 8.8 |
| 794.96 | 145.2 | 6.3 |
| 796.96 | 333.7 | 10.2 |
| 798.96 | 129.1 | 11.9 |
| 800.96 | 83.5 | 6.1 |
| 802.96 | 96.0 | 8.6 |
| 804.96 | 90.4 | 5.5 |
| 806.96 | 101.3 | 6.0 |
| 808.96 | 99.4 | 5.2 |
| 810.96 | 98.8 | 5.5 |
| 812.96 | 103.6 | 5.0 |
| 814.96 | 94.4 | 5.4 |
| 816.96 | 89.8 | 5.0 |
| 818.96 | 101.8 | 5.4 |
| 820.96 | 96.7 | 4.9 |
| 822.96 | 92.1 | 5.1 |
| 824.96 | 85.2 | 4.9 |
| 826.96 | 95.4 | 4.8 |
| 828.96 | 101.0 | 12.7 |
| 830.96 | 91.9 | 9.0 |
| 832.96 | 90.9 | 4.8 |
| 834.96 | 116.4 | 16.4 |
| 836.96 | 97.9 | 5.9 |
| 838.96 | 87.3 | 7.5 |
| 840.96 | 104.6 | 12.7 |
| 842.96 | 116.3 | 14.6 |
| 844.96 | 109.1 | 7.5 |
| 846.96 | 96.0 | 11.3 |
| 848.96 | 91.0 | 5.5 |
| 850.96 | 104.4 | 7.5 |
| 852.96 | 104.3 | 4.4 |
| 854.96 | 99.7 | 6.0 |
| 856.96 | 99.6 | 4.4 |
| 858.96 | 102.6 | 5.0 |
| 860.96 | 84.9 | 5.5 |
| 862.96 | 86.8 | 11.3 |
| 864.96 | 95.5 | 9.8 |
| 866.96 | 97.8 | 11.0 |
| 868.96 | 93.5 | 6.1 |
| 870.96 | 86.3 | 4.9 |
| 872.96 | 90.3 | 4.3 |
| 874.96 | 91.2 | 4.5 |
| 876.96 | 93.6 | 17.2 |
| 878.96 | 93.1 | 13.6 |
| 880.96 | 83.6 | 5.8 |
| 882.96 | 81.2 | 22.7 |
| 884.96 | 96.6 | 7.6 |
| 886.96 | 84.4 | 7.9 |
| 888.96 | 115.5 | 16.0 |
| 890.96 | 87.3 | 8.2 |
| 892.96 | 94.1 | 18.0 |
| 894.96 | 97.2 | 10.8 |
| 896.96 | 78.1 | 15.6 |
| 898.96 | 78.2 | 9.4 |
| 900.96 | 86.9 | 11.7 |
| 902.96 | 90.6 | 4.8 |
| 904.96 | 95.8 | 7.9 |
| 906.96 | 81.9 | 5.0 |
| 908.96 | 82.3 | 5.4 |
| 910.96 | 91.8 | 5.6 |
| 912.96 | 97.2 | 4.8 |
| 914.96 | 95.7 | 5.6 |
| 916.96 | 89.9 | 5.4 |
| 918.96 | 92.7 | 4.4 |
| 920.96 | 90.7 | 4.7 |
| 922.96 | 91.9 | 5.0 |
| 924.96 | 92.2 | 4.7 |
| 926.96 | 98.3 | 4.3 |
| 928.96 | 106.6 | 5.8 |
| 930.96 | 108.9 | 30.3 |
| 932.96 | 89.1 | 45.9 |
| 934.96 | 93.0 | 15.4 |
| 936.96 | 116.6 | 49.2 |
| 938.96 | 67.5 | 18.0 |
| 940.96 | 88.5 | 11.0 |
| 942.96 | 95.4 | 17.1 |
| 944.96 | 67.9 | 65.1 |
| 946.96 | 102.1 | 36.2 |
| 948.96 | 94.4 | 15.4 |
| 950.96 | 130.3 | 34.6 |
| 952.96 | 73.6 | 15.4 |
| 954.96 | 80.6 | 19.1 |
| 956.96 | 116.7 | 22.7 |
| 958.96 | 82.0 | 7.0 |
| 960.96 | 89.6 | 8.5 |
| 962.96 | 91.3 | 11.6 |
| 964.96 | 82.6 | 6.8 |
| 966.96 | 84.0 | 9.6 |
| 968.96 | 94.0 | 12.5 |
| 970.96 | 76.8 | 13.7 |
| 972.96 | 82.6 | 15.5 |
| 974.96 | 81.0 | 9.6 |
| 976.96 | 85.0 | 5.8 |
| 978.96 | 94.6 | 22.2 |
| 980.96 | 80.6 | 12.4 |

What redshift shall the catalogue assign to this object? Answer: 0.592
